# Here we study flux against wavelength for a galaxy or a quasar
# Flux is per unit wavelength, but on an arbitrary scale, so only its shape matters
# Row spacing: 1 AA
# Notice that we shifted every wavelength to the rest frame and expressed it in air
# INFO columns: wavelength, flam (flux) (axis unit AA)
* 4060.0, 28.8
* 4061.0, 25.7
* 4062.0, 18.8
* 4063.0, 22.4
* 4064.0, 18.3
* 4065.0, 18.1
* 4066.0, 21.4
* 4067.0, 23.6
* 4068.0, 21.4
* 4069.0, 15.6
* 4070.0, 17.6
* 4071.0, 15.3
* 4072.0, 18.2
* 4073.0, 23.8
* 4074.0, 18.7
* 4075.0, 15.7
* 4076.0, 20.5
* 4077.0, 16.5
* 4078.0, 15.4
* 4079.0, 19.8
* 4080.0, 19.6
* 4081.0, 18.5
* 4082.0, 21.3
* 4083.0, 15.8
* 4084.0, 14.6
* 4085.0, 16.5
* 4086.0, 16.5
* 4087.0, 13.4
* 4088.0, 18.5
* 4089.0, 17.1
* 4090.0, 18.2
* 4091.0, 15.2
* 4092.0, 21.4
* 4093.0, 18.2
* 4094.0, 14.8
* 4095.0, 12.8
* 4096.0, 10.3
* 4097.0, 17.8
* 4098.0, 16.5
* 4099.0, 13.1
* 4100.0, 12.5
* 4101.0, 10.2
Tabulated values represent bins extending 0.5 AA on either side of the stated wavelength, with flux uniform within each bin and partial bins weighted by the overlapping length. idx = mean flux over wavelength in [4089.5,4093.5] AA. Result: 18.2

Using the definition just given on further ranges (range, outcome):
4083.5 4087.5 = 15.2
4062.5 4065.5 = 19.6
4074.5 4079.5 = 17.6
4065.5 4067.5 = 22.5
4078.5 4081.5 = 19.3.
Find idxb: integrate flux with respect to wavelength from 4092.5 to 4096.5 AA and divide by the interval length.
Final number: 14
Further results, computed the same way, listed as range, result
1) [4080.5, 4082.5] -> 19.9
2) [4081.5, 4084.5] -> 17.2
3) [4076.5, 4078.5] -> 15.9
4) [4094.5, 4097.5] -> 13.6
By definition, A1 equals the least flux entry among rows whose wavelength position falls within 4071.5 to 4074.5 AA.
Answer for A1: 18.2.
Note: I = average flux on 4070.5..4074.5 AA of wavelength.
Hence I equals 19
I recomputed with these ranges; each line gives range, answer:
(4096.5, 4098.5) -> 17.1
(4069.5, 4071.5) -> 16.5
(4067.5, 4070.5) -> 18.2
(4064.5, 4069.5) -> 20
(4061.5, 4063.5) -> 20.6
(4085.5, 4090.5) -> 16.7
